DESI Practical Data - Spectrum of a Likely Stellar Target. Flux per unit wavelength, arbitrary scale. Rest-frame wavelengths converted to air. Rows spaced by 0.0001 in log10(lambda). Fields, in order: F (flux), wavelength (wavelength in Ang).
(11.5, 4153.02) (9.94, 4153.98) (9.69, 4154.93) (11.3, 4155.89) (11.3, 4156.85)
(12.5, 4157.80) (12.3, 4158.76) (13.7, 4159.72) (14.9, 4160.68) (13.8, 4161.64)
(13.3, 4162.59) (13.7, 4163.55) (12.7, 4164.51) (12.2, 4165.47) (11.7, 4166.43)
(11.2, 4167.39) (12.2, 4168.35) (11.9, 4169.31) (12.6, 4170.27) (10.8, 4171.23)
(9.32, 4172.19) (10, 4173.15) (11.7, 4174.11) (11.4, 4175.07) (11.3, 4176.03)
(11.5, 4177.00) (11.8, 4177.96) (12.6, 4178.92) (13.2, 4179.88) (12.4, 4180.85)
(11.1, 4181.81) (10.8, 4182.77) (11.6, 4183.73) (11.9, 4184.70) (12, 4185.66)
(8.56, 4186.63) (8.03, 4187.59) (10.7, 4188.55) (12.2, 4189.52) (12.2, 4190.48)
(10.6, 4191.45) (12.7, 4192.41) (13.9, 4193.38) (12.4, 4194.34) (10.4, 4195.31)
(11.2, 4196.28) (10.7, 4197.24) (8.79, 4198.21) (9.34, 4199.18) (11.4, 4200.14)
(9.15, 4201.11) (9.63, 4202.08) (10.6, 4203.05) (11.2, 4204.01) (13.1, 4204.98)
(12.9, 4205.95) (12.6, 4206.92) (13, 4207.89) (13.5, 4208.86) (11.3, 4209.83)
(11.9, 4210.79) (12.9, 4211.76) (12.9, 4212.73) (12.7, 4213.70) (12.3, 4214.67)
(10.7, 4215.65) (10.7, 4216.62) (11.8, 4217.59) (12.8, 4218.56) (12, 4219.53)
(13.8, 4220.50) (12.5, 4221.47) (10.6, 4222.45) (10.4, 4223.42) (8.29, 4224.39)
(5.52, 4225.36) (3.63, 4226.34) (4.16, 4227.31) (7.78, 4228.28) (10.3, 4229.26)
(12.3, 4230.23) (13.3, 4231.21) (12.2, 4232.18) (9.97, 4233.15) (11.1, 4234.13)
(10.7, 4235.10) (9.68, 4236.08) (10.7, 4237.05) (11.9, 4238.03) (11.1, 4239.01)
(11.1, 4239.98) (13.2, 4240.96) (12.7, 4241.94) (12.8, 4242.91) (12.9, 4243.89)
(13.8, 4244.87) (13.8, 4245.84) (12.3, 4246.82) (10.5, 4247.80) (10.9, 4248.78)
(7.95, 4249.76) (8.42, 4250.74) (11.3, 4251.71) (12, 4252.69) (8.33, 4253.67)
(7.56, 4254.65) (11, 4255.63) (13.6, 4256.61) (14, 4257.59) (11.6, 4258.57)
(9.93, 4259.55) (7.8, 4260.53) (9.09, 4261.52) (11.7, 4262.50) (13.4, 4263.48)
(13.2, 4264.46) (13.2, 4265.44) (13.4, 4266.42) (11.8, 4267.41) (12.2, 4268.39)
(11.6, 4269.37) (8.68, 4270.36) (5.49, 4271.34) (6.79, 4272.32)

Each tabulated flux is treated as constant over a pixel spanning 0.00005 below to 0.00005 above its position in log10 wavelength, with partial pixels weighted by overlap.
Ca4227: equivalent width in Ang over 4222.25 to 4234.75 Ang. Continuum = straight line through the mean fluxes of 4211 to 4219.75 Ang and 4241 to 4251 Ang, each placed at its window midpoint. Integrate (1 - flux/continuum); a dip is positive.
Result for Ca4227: 2.88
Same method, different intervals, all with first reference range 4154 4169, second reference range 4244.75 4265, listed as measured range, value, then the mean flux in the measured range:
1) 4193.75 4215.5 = 0.35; 11.5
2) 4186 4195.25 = 0.54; 11.2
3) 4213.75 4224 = -0.21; 11.8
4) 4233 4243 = -0.09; 11.3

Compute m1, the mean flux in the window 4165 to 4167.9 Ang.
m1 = 11.7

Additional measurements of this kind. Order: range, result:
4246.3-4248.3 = 11.4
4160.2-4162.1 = 14.3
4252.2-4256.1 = 9.71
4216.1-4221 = 12.2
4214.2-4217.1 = 11.2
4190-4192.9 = 11.8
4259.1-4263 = 9.63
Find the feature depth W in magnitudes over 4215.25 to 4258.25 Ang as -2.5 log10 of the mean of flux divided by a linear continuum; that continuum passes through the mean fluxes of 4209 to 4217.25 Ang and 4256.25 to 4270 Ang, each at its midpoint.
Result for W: 0.10 mag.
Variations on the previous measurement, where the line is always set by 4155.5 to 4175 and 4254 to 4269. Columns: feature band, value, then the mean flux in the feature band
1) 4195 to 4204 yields 0.17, 10.2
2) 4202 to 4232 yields 0.07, 11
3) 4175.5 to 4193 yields 0.06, 11.4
